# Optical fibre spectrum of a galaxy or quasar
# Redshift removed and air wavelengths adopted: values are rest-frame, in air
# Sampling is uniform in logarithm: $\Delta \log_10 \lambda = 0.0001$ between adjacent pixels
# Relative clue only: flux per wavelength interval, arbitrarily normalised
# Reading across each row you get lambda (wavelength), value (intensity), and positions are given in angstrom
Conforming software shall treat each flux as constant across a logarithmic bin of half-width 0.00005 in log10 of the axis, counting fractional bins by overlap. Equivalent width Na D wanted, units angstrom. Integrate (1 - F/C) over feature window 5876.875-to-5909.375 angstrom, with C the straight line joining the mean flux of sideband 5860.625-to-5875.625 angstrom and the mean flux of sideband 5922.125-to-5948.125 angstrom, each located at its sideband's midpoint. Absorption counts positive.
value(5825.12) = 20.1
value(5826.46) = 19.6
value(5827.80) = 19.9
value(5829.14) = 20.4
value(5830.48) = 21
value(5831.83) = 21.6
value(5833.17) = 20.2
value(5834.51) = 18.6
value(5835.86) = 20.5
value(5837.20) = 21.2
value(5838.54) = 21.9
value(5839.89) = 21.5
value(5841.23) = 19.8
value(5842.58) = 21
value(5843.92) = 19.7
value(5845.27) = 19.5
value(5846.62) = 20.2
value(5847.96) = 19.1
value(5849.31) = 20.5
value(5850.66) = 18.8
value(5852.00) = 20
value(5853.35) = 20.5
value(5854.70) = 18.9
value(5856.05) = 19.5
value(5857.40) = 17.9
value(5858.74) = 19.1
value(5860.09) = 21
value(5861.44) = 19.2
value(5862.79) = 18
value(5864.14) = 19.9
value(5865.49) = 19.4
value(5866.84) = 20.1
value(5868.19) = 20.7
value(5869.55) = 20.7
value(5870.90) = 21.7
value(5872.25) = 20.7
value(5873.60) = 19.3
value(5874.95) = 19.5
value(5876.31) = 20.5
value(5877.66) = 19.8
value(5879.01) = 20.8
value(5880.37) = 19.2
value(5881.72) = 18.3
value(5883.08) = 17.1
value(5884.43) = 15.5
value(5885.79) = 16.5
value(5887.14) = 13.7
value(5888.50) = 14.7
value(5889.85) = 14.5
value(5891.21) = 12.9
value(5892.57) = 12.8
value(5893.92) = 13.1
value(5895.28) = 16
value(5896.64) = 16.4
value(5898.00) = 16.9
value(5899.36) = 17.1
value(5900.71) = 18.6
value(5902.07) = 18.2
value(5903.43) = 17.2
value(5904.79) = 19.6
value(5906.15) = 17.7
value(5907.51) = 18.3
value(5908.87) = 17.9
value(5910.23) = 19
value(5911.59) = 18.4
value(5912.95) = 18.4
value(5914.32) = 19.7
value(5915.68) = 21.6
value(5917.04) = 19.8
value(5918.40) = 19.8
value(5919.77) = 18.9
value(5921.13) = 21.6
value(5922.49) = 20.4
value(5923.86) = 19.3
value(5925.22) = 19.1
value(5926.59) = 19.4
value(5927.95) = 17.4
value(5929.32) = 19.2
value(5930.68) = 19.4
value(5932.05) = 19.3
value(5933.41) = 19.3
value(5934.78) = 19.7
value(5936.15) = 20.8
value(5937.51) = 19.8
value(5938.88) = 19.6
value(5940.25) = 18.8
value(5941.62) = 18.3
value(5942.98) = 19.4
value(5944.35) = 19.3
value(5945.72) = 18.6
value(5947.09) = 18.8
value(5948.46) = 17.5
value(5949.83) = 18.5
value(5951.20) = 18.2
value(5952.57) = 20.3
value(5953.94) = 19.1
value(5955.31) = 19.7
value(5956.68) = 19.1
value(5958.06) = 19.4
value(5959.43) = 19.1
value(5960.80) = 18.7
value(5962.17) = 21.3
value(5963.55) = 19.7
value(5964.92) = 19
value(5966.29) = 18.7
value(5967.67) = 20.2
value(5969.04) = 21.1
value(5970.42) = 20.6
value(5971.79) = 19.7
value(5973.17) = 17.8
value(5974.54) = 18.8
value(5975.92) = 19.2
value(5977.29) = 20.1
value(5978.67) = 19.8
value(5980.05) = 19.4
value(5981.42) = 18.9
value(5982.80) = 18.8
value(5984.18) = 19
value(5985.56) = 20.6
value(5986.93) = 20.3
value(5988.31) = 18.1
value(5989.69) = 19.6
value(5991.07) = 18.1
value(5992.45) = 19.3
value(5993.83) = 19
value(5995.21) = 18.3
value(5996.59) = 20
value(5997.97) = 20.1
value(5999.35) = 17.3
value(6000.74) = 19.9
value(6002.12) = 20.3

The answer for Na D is 4.8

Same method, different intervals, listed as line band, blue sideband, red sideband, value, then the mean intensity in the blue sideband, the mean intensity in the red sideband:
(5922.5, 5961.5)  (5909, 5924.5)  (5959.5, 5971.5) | 1.24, 19.6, 19.9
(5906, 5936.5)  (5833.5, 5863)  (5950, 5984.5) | 0.40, 19.9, 19.4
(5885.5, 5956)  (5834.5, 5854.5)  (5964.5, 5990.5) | 5.40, 20.2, 19.5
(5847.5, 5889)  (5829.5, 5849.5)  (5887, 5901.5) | -3.26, 20.4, 15.2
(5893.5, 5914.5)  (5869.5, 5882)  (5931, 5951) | 2.12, 20.1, 19.1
